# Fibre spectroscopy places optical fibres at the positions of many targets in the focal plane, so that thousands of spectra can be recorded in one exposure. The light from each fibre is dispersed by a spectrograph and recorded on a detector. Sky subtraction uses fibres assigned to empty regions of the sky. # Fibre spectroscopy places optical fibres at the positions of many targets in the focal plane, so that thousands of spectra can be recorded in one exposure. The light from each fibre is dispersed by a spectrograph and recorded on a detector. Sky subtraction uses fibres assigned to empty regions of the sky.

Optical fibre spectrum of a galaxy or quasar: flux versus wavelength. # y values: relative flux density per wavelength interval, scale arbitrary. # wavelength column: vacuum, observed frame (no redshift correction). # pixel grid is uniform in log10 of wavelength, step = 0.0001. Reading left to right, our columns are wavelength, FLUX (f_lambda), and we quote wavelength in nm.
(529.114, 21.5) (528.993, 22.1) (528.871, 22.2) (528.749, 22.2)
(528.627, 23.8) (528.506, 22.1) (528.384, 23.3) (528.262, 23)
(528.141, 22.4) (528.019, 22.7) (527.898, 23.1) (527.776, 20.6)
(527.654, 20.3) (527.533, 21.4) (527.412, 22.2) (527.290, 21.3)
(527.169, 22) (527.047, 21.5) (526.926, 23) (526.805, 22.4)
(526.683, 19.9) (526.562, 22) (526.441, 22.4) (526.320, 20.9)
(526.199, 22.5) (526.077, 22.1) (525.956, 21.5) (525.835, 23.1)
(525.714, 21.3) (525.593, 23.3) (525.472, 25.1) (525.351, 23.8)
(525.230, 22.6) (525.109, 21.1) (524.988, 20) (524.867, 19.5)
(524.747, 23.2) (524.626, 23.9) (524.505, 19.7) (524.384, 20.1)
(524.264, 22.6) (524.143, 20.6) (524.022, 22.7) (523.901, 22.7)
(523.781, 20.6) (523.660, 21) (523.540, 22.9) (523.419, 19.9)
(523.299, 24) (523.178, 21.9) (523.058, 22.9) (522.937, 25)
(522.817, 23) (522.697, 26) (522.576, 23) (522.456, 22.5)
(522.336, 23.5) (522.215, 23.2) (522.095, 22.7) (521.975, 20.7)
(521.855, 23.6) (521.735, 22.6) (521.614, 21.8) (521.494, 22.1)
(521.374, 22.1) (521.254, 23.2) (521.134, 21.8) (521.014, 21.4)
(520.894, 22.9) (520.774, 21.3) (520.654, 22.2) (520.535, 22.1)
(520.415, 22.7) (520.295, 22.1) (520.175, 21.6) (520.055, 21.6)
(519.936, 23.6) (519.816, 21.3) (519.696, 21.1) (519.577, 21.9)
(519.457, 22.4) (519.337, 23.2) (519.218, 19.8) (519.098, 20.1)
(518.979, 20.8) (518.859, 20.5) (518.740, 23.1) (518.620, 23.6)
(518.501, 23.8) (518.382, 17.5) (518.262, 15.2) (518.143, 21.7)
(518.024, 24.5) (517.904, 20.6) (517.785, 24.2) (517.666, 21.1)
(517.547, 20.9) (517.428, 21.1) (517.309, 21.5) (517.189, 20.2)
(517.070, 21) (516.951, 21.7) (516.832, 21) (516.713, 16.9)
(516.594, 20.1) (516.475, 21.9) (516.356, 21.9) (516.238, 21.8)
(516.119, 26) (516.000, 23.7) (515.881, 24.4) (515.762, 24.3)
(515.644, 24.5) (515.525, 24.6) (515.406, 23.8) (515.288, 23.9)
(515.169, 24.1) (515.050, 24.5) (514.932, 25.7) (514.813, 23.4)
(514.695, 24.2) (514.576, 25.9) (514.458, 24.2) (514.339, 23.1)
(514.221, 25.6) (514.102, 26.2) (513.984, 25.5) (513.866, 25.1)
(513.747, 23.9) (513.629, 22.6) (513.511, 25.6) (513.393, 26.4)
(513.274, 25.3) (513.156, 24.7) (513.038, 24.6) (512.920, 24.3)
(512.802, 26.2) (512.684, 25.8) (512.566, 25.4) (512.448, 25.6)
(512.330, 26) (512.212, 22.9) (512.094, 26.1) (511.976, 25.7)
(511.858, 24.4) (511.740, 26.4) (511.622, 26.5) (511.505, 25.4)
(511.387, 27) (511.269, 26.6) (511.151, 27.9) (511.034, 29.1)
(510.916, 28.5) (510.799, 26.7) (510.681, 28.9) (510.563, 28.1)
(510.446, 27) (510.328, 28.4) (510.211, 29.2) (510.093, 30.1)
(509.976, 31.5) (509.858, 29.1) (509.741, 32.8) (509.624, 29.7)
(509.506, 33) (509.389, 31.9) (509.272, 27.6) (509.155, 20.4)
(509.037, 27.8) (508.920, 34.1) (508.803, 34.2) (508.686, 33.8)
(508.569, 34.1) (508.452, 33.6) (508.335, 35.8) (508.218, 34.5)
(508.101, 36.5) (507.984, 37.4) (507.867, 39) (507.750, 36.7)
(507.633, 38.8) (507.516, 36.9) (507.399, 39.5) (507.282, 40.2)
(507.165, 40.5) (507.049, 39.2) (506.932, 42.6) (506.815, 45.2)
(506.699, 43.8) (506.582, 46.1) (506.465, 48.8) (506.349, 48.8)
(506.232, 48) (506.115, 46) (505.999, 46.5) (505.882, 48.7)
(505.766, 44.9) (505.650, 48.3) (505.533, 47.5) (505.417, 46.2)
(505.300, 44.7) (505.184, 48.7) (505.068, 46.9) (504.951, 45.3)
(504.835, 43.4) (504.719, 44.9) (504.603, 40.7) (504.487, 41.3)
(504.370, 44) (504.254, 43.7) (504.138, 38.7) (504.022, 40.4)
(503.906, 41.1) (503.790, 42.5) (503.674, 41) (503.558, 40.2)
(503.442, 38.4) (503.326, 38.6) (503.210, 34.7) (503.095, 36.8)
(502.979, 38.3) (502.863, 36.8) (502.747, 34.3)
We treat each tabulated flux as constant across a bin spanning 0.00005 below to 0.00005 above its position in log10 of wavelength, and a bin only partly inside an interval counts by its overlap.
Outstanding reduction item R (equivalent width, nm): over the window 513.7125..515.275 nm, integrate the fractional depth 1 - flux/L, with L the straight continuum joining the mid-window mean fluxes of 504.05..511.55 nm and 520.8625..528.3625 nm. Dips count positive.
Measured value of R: 0.328 nm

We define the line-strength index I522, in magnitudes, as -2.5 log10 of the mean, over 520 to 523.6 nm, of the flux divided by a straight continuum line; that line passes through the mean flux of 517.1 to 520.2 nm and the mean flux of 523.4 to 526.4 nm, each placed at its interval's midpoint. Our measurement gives -0.04 mag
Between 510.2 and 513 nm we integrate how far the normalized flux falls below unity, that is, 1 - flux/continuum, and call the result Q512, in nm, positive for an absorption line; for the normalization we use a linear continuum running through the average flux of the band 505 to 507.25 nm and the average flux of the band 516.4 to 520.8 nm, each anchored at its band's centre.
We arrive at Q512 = 0.682 nm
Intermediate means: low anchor 45.8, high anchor 21.4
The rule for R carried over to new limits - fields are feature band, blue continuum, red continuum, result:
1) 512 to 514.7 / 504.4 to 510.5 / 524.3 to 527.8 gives 0.67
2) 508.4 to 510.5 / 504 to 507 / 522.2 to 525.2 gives 0.51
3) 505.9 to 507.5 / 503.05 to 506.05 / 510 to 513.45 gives -0.25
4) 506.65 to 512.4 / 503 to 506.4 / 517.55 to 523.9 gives 0.84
